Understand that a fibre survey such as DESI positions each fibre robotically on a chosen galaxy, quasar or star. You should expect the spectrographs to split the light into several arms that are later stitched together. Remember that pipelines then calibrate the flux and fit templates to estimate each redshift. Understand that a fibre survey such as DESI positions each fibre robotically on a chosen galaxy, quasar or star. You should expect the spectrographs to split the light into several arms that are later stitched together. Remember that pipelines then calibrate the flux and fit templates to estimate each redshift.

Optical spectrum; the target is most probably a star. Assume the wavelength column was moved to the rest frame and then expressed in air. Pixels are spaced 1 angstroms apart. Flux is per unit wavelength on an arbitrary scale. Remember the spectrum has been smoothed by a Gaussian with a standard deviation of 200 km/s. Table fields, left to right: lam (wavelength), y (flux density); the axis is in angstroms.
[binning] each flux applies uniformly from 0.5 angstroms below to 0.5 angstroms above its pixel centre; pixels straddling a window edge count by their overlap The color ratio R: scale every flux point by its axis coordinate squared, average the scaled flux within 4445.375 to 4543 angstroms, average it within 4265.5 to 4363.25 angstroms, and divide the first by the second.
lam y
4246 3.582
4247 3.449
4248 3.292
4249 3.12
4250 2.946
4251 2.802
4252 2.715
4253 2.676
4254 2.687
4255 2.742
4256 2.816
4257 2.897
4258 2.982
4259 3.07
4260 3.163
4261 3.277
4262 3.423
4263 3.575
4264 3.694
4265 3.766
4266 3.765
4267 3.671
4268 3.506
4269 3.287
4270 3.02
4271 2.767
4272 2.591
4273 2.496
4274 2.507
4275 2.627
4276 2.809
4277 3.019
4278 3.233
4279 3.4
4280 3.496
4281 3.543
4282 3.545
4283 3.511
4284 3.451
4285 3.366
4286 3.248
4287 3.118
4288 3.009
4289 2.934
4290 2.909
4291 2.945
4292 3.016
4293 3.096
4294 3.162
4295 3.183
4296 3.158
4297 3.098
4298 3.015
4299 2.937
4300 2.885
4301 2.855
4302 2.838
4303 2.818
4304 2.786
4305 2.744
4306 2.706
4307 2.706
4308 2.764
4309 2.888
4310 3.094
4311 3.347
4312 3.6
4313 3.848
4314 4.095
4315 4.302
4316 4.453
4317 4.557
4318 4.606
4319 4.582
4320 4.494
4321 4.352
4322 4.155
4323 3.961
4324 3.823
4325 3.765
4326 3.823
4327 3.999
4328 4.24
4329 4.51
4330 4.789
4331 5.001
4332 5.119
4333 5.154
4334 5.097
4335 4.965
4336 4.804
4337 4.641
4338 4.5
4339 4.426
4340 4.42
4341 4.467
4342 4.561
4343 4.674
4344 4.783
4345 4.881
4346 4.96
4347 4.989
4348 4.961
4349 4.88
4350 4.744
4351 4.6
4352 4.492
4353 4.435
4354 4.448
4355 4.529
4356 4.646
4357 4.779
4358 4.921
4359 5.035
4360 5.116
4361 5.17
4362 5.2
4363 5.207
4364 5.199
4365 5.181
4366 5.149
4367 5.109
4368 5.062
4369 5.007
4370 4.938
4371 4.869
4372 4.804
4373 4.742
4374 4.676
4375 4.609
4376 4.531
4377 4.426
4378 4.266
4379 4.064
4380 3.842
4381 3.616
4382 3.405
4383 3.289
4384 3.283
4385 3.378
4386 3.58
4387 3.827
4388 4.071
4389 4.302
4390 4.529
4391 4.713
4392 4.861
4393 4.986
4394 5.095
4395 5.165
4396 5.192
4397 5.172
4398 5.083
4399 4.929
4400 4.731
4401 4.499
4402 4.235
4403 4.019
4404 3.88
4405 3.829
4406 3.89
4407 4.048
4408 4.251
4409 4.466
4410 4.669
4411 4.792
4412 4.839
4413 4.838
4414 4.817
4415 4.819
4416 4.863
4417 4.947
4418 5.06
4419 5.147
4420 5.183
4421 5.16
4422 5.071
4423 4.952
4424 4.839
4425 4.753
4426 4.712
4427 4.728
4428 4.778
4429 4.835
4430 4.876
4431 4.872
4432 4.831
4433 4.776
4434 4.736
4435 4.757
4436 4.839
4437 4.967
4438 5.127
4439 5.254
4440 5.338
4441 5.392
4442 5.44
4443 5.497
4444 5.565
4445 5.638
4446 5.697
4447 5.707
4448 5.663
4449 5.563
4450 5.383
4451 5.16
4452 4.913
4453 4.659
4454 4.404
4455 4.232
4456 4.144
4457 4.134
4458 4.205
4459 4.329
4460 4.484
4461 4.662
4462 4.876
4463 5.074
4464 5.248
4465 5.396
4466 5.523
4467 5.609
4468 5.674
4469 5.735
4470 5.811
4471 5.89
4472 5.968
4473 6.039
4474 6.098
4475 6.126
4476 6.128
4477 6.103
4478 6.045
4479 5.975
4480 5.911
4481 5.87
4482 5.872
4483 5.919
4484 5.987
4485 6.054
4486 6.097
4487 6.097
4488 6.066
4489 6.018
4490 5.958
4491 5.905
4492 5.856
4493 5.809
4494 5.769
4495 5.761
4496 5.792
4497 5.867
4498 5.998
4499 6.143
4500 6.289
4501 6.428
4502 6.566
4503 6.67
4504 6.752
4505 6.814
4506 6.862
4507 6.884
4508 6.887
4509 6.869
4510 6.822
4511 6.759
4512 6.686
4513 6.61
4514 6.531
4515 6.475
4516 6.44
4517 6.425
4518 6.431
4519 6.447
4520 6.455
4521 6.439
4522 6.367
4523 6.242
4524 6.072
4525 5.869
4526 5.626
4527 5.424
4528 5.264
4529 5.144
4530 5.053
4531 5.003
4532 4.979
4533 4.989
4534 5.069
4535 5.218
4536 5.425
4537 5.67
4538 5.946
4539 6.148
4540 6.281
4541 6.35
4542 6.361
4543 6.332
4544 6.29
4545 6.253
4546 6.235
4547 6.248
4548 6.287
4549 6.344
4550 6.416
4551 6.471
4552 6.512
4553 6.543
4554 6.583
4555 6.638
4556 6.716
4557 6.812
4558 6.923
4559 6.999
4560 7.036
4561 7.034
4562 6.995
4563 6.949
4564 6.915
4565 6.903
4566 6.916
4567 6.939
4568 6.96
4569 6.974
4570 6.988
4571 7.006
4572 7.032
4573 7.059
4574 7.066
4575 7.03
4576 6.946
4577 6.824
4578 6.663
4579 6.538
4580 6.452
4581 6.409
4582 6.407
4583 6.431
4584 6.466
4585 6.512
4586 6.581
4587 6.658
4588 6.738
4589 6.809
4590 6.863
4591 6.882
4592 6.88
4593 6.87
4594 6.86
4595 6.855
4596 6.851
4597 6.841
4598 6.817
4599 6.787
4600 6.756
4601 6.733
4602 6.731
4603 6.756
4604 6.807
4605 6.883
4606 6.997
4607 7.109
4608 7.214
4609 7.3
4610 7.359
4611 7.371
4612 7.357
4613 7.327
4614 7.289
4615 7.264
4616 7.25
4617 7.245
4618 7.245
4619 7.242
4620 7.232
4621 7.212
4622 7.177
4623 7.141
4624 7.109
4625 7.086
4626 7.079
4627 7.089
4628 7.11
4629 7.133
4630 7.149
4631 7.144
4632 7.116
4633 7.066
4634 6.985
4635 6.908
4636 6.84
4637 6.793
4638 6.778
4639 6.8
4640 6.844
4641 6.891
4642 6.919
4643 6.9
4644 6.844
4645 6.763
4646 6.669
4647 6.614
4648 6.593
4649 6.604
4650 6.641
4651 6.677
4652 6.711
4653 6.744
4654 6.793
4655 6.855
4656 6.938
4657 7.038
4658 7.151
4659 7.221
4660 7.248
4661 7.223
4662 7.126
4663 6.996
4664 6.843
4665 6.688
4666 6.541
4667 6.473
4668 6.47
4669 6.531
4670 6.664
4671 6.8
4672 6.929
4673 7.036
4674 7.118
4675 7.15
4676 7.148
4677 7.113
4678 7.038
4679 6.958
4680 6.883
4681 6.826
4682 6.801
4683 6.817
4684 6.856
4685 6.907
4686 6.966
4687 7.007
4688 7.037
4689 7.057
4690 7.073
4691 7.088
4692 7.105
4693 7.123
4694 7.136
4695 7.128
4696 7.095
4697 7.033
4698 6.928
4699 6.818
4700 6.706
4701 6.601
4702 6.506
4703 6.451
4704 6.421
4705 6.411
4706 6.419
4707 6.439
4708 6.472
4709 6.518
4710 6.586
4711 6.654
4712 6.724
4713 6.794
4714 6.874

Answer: 1.63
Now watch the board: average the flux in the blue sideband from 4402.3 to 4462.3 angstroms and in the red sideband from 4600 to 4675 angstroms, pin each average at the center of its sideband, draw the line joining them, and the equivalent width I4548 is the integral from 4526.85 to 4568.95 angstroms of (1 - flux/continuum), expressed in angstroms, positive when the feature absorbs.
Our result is -1.37 angstroms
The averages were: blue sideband 4.84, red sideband 6.97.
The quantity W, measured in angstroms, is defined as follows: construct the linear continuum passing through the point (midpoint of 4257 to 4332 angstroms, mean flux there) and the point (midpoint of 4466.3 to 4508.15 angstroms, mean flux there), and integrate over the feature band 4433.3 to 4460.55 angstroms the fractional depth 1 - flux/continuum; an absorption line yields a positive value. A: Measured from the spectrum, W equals 2.6 angstroms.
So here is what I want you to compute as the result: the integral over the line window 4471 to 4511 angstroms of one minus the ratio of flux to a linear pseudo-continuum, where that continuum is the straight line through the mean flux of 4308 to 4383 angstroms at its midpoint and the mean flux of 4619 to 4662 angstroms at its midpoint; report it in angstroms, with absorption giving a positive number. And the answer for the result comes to -3.3 angstroms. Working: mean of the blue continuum 4.51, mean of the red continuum 6.95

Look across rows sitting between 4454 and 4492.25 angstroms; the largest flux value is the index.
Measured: 6.128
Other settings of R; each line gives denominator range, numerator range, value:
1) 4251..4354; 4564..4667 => 2.17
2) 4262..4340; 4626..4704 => 2.26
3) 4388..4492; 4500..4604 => 1.33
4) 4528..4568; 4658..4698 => 1.18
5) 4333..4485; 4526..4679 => 1.50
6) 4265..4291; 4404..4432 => 1.60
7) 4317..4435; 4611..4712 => 1.70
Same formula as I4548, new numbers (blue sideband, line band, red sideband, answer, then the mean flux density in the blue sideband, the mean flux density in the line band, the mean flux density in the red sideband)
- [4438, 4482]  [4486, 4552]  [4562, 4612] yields -0.9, 5.37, 6.13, 6.86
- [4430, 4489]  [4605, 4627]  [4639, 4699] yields -2.3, 5.37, 7.21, 6.9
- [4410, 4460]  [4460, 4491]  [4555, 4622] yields -1.7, 4.96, 5.77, 6.92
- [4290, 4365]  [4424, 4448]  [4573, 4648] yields 0.5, 4.13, 5.1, 6.93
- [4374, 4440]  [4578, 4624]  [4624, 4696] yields -3.9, 4.57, 6.92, 6.92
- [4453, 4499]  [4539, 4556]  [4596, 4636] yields -0.1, 5.56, 6.39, 7.08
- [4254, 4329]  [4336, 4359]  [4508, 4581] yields -3.8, 3.34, 4.68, 6.39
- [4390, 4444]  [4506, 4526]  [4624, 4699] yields -2.9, 4.83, 6.5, 6.93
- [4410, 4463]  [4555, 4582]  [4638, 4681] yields -3.5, 4.95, 6.87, 6.86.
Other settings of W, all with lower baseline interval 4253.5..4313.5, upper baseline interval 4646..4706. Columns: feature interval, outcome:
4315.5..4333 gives -4.5 angstroms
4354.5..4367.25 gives -3.9 angstroms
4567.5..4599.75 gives -4.3 angstroms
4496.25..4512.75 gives -4.2 angstroms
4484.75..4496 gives -1.9 angstroms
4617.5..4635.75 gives -2.1 angstroms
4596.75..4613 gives -2.1 angstroms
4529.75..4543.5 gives -0.3 angstroms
